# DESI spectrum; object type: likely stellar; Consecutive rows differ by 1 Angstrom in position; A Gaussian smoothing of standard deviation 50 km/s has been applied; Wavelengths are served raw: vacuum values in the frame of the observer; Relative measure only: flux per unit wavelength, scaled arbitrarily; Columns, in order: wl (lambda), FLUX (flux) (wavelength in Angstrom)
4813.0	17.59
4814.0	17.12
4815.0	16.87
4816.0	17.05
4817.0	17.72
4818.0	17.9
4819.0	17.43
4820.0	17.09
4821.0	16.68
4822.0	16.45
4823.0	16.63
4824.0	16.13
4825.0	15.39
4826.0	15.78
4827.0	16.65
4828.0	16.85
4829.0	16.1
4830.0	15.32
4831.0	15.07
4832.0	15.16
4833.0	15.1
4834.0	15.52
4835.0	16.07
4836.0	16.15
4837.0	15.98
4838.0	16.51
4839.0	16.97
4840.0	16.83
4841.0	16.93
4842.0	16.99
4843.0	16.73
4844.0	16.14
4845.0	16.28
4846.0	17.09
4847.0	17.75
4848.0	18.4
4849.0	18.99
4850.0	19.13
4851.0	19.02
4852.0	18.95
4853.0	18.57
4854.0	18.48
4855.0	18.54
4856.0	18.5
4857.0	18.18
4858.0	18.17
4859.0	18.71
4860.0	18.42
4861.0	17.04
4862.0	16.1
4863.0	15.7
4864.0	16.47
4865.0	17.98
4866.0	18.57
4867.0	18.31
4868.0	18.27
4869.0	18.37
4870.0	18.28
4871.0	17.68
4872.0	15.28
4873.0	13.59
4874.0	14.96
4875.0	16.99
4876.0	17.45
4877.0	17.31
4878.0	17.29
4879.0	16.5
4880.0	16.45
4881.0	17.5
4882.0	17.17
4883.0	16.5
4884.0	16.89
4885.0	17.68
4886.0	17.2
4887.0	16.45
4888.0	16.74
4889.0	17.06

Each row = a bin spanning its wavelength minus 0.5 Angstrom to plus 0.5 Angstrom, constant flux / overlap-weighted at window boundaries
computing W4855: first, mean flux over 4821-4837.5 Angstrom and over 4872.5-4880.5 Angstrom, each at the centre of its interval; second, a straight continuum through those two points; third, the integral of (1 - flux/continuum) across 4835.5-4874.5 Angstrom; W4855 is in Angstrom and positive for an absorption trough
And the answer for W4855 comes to -3.08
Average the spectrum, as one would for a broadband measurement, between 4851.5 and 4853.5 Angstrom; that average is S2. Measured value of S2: 18.8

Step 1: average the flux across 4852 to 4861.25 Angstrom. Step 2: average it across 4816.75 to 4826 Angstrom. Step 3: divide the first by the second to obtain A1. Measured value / 1.1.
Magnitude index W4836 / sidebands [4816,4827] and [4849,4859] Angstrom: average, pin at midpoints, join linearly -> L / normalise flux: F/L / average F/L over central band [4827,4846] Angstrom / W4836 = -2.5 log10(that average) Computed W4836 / 0.092 mag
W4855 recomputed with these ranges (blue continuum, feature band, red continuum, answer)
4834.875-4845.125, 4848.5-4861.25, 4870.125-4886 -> -1.5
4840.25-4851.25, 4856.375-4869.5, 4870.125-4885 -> -0.5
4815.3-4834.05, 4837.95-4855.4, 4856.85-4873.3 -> -0.8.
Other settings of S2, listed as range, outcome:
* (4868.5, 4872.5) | 17.4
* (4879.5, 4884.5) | 16.9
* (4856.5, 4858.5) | 18.2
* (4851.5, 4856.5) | 18.6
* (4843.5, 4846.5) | 16.5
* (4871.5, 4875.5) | 15.2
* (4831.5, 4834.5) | 15.3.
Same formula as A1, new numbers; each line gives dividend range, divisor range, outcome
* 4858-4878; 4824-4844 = 1.07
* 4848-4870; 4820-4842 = 1.12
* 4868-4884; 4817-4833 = 1.03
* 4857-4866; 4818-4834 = 1.08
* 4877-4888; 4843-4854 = 0.94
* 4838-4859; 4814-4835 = 1.09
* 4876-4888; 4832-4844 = 1.04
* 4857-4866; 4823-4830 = 1.08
